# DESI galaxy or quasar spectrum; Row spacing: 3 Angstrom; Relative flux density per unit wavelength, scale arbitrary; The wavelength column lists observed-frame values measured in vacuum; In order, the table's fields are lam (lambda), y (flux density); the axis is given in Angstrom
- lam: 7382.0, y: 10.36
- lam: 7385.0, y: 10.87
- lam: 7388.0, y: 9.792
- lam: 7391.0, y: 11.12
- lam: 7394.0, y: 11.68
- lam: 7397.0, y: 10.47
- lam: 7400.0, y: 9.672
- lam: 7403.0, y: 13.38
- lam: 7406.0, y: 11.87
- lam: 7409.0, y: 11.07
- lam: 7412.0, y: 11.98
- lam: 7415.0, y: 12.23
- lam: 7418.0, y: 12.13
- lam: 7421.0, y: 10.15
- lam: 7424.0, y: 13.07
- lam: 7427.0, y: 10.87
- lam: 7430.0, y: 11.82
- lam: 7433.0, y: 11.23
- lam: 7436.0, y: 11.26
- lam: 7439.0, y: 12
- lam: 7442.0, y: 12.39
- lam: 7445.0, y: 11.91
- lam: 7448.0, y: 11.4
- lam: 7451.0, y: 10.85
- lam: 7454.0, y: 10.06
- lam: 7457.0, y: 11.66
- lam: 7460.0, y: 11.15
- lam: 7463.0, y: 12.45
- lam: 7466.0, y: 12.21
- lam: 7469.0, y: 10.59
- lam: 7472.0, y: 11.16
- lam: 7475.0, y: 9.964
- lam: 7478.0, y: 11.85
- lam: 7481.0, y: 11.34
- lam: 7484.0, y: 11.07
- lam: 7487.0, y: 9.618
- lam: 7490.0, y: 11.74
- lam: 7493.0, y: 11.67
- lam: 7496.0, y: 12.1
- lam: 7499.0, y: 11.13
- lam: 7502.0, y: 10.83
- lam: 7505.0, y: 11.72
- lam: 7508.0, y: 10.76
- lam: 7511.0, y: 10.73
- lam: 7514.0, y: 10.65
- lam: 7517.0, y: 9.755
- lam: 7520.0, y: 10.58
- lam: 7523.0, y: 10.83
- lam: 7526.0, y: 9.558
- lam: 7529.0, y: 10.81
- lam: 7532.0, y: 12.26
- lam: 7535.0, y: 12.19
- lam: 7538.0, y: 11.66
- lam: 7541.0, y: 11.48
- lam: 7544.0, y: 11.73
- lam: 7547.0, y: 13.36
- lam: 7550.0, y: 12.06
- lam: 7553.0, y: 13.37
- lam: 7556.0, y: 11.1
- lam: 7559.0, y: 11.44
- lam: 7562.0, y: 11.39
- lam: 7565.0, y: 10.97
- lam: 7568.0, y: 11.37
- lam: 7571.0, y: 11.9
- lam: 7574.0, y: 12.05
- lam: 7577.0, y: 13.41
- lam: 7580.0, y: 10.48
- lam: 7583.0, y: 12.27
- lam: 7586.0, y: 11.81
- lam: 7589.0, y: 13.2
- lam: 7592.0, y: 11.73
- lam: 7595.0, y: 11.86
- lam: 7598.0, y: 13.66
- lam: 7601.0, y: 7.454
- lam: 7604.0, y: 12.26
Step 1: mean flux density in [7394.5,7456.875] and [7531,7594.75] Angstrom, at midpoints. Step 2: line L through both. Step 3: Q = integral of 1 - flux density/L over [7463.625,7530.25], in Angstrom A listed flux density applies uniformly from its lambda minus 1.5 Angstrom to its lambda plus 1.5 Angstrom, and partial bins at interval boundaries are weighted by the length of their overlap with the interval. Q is 4.4 Angstrom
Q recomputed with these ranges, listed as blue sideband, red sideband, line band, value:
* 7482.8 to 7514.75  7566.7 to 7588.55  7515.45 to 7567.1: 0.6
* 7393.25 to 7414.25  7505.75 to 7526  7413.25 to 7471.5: -2.1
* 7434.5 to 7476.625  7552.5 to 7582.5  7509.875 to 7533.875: 1.9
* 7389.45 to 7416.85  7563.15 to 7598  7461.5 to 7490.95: 1.3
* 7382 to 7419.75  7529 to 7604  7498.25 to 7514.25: 0.9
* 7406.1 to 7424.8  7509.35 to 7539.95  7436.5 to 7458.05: 0.1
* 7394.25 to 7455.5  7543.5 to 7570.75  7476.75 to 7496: 0.7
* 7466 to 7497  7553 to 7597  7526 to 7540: 0.1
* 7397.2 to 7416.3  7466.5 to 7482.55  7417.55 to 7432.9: -0.1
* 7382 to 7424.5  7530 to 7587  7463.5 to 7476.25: 0.5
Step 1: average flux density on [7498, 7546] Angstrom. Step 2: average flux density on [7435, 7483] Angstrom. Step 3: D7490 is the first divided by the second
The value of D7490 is 1.0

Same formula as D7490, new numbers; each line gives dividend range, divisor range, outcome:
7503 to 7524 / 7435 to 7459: 0.94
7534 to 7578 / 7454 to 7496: 1.06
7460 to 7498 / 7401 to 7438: 0.96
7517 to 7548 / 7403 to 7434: 0.97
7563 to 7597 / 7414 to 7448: 1.02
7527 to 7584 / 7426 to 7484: 1.04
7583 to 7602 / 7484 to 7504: 1.05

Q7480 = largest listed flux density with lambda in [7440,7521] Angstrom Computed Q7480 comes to 12.45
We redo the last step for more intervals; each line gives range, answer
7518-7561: 13.37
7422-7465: 13.07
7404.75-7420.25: 12.23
